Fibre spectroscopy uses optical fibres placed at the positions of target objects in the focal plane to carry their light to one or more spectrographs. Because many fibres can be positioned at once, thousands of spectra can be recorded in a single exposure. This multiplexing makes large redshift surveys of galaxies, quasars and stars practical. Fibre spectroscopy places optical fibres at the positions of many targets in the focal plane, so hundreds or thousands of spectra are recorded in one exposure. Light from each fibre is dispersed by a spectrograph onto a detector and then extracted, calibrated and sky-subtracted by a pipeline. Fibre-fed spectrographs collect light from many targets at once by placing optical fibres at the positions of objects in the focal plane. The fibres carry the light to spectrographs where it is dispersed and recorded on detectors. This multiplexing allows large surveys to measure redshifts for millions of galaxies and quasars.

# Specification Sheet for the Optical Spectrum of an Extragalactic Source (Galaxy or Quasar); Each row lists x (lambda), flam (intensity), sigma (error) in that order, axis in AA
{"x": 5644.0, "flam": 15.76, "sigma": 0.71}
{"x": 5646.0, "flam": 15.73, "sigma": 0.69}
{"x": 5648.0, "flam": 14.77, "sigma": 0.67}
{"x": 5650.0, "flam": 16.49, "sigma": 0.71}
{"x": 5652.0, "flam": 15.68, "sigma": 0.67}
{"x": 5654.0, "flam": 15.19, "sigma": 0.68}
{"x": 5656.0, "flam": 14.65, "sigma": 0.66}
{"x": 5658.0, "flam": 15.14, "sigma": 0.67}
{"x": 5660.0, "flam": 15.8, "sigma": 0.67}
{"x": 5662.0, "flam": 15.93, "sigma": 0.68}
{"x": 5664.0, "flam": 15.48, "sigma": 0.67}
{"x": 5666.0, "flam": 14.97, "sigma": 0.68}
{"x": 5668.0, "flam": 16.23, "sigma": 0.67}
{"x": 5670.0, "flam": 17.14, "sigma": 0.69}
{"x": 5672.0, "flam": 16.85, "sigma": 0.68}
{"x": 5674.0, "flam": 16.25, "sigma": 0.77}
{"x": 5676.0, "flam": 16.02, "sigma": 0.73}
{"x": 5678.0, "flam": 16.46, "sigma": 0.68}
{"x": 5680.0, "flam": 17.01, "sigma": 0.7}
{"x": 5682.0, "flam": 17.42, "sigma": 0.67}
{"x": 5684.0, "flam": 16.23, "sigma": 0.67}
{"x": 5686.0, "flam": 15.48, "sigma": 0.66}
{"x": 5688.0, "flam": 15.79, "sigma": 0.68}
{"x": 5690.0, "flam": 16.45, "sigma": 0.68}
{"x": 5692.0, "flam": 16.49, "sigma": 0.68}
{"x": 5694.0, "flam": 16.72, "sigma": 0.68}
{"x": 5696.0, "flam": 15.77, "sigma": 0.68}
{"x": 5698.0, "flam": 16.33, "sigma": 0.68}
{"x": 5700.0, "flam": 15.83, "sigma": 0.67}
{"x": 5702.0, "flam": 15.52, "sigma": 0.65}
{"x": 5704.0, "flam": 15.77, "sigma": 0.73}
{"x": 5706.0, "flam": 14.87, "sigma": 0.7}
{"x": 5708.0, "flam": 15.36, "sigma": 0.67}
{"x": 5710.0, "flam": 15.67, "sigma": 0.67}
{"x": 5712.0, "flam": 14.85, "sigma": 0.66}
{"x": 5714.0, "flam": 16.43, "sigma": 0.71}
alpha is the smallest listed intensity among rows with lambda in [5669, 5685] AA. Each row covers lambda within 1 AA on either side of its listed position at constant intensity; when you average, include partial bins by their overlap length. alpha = 16.02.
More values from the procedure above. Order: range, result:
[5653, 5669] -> 14.65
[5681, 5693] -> 15.48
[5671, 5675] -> 16.25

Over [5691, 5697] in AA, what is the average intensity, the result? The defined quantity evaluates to 16.3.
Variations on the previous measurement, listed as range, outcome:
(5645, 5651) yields 15.7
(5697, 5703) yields 15.9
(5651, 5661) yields 15.3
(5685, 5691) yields 15.9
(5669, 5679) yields 16.5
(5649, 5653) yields 16.1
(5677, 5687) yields 16.5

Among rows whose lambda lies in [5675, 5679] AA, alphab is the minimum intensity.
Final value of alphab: 16.02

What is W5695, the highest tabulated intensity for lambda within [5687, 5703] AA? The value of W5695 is 16.72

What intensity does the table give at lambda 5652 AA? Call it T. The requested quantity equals 15.68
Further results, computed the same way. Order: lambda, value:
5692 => 16.49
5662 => 15.93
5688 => 15.79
